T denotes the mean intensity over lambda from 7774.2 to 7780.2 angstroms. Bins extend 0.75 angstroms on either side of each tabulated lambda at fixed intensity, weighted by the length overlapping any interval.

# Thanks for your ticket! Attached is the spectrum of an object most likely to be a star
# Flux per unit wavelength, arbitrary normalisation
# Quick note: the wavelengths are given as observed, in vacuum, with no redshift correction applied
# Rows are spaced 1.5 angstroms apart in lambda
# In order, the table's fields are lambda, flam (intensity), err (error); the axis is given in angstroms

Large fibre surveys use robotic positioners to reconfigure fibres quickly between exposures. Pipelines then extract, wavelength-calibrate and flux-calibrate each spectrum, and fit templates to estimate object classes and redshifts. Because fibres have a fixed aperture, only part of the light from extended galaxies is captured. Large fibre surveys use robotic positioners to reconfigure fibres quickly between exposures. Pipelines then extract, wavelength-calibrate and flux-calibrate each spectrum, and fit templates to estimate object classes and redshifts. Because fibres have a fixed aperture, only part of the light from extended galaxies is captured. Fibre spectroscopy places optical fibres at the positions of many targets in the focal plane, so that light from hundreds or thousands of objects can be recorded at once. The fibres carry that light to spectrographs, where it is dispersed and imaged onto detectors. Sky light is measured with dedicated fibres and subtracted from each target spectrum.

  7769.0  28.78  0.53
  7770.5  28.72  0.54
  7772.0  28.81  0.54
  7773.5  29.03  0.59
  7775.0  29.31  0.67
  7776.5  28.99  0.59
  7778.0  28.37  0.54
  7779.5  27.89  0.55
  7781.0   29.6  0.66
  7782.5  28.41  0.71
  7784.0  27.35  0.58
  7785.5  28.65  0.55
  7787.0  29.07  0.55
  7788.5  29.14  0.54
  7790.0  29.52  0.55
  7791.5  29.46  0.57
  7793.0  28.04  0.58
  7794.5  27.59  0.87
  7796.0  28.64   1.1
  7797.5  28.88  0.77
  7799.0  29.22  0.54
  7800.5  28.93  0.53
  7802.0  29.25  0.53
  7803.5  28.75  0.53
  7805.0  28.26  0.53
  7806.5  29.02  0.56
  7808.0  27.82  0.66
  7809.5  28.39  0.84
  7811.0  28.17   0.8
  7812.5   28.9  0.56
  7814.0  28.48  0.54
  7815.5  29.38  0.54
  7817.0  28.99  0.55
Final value 28.6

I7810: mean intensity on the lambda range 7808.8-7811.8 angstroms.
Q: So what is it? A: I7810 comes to 28.3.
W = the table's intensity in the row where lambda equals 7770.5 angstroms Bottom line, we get 28.72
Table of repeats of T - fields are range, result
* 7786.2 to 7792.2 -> 29.3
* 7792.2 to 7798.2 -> 28.3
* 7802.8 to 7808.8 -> 28.5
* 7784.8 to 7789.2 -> 29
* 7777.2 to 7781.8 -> 28.6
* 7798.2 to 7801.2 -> 29.1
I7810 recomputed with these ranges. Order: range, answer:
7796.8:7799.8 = 29.1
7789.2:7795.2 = 28.7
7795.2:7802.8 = 29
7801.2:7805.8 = 28.8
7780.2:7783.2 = 29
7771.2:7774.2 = 28.9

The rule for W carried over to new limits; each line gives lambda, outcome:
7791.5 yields 29.46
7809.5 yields 28.39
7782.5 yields 28.41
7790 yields 29.52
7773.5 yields 29.03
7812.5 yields 28.9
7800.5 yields 28.93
